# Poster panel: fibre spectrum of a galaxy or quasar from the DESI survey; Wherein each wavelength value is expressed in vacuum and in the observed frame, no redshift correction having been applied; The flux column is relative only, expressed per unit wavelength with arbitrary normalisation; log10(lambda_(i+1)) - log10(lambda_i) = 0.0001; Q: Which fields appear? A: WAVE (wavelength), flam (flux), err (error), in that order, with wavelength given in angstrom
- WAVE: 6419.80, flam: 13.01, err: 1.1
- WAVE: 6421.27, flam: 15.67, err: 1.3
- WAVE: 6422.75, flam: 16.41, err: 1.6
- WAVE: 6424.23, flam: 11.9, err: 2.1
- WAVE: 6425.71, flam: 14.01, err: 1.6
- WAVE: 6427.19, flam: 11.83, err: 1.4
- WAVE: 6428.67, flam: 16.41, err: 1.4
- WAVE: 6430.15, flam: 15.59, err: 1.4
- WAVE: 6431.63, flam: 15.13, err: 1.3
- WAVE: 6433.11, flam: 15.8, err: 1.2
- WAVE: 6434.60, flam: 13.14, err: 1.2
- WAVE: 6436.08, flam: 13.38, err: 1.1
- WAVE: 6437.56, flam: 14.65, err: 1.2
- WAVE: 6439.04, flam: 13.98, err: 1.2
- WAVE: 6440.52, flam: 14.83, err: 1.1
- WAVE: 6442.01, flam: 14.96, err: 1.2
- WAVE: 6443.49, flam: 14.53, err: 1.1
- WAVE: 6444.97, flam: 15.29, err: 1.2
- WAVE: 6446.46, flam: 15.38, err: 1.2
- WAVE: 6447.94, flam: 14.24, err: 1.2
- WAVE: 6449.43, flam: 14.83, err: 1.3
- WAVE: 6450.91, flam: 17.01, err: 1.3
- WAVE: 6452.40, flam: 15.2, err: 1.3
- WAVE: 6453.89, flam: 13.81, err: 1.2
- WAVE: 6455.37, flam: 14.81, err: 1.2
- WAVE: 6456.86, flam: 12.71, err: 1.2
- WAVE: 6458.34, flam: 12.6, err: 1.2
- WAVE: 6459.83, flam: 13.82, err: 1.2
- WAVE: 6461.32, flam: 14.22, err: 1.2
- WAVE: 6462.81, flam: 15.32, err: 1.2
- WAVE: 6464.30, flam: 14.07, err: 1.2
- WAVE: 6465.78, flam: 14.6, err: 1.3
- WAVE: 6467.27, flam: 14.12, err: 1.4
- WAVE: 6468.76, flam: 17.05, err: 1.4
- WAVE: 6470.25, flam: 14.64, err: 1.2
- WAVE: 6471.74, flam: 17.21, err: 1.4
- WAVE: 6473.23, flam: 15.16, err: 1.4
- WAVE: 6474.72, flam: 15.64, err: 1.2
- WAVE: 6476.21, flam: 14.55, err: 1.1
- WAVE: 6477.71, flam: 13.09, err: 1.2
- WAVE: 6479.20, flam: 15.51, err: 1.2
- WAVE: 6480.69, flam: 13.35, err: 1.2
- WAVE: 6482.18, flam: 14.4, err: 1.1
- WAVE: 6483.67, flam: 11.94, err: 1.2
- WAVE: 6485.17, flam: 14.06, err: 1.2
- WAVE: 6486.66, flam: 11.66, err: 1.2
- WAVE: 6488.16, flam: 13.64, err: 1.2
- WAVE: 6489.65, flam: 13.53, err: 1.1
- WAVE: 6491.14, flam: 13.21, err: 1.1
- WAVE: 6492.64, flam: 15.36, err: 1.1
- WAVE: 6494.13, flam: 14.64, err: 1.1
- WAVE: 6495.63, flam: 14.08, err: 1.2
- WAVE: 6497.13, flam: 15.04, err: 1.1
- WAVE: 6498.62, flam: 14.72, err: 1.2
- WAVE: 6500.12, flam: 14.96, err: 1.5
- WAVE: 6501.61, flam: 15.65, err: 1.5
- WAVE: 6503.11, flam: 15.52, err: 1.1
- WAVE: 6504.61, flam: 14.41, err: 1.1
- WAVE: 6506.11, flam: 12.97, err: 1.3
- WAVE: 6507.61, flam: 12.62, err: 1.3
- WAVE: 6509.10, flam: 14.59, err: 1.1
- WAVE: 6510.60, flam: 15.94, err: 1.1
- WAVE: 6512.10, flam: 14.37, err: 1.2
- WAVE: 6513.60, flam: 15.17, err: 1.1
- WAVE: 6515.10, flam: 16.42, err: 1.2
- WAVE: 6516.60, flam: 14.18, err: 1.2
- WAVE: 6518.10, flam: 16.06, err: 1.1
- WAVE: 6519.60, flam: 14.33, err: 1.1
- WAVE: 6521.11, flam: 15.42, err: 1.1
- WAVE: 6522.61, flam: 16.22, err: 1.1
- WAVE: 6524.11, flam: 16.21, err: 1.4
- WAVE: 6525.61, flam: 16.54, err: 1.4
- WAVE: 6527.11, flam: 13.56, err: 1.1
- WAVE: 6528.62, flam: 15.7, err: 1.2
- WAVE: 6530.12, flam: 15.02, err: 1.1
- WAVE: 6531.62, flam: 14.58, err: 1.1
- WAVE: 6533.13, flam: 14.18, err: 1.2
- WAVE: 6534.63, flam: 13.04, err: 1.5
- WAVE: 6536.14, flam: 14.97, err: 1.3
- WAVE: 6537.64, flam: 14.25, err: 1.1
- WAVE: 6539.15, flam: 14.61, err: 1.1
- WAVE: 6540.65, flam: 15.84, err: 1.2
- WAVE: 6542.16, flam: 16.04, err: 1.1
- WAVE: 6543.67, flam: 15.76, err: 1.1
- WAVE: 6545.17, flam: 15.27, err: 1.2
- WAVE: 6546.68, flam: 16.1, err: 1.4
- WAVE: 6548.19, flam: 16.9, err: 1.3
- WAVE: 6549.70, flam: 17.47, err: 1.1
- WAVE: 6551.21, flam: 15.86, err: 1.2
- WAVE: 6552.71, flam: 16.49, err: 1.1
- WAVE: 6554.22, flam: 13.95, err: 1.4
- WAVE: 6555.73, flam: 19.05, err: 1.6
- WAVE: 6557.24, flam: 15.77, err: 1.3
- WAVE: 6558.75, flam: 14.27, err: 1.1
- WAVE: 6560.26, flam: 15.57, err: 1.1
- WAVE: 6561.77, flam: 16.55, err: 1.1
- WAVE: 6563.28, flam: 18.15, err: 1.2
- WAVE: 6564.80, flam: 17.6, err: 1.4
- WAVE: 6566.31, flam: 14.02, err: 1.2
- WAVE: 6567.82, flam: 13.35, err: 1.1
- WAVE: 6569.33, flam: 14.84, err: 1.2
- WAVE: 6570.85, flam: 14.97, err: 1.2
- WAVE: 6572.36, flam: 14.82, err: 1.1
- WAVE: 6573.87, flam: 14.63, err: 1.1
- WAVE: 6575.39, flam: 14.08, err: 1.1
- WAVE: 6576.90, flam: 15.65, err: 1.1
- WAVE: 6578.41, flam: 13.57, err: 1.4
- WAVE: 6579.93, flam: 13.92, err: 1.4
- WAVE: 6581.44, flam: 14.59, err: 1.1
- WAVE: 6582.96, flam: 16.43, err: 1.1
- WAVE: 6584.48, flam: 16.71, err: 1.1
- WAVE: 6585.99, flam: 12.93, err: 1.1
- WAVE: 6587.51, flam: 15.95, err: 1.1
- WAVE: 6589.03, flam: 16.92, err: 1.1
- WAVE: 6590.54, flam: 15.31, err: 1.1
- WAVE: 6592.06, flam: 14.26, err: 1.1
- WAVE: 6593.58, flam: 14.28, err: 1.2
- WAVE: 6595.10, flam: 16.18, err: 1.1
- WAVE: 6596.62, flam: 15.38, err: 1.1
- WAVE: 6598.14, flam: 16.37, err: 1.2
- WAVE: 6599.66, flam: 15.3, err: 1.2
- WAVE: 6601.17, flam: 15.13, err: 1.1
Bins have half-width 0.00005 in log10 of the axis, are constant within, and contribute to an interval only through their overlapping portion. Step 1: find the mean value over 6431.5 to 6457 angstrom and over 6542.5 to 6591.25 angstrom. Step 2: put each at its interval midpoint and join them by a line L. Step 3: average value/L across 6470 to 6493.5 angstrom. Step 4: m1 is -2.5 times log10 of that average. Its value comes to 0.06 mag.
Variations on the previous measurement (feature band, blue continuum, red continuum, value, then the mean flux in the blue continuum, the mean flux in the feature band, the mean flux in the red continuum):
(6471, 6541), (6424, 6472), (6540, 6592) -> 0.03 mag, 14.6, 14.6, 15.5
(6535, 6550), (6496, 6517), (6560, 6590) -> -0.04 mag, 14.8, 15.6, 15.3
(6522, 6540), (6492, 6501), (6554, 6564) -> 0.05 mag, 14.8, 14.9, 16.3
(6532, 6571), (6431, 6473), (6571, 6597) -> -0.04 mag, 14.7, 15.6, 15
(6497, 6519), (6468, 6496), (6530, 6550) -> -0.01 mag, 14.4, 14.8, 15.2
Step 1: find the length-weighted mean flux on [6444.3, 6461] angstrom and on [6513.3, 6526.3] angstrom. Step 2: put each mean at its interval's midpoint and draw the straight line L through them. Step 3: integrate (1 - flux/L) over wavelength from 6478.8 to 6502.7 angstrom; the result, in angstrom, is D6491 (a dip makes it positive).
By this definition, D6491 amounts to 1.6 angstrom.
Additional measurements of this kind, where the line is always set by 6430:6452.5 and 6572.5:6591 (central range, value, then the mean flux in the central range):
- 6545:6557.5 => -1.2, 16.4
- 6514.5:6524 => -0.3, 15.5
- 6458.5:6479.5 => 0.0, 14.8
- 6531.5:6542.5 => 0.2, 14.6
